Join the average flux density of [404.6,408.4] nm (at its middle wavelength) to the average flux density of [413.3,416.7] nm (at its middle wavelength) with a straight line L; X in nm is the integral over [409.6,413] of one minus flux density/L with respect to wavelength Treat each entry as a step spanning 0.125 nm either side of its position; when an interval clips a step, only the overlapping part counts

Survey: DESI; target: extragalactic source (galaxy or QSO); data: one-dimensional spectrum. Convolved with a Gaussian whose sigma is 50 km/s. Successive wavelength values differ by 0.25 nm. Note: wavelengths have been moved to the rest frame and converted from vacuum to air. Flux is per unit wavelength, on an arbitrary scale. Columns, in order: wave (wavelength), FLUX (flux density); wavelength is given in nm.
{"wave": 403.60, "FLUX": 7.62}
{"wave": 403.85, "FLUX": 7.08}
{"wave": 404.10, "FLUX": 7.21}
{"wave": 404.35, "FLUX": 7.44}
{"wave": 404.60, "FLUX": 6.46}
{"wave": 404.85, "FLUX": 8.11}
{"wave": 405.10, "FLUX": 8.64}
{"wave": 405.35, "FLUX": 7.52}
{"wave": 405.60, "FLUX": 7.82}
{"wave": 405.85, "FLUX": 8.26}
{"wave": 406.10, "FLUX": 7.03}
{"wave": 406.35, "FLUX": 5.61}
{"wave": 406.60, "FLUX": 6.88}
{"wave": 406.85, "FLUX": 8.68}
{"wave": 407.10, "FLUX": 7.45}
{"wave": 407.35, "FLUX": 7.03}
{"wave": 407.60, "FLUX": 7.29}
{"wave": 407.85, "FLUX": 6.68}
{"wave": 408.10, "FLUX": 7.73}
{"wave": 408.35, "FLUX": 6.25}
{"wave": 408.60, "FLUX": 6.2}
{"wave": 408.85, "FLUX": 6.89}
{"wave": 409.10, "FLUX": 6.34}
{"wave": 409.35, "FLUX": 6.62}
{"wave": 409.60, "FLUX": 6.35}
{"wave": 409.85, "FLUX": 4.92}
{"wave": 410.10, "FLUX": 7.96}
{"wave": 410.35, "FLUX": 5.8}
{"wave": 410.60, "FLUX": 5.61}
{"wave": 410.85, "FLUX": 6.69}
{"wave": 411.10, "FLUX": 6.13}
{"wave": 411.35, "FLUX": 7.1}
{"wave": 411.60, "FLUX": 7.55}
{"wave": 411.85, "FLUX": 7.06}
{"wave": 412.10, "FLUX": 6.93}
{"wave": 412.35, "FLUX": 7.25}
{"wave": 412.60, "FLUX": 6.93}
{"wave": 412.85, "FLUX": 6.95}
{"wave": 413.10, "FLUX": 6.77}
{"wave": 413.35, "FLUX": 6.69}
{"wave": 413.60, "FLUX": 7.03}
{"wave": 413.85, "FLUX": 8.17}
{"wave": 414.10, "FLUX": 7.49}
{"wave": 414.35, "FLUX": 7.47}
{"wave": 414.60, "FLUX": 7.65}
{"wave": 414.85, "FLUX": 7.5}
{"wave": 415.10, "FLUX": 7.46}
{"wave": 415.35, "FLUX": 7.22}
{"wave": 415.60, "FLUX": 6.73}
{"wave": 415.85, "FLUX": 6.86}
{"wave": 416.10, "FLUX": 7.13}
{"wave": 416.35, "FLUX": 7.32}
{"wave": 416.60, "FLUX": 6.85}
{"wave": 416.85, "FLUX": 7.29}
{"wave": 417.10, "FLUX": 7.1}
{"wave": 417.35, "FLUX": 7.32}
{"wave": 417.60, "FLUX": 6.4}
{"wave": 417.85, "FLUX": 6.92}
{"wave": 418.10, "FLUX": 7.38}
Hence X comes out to 0.30 nm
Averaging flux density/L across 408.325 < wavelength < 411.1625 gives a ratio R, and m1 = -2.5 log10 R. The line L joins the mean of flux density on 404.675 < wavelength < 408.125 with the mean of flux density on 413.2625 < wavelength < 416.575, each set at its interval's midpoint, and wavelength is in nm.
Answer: 0.17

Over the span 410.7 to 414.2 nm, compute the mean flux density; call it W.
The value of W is 7.04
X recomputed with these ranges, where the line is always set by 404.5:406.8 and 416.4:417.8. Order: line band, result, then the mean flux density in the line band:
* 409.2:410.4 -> 0.15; 6.36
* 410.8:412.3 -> 0.06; 6.94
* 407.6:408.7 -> 0.08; 6.79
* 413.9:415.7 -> -0.08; 7.4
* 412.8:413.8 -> 0.03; 6.95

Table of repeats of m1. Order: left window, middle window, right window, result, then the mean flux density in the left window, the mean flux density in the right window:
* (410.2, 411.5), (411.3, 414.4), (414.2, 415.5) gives -0.046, 6.32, 7.45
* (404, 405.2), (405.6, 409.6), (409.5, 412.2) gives 0.012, 7.56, 6.55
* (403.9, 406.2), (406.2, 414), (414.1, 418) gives 0.087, 7.6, 7.16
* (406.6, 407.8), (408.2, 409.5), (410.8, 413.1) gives 0.128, 7.48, 6.95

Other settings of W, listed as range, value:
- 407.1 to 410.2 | 6.71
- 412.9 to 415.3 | 7.34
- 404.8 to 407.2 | 7.59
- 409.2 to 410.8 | 6.23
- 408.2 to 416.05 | 6.86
